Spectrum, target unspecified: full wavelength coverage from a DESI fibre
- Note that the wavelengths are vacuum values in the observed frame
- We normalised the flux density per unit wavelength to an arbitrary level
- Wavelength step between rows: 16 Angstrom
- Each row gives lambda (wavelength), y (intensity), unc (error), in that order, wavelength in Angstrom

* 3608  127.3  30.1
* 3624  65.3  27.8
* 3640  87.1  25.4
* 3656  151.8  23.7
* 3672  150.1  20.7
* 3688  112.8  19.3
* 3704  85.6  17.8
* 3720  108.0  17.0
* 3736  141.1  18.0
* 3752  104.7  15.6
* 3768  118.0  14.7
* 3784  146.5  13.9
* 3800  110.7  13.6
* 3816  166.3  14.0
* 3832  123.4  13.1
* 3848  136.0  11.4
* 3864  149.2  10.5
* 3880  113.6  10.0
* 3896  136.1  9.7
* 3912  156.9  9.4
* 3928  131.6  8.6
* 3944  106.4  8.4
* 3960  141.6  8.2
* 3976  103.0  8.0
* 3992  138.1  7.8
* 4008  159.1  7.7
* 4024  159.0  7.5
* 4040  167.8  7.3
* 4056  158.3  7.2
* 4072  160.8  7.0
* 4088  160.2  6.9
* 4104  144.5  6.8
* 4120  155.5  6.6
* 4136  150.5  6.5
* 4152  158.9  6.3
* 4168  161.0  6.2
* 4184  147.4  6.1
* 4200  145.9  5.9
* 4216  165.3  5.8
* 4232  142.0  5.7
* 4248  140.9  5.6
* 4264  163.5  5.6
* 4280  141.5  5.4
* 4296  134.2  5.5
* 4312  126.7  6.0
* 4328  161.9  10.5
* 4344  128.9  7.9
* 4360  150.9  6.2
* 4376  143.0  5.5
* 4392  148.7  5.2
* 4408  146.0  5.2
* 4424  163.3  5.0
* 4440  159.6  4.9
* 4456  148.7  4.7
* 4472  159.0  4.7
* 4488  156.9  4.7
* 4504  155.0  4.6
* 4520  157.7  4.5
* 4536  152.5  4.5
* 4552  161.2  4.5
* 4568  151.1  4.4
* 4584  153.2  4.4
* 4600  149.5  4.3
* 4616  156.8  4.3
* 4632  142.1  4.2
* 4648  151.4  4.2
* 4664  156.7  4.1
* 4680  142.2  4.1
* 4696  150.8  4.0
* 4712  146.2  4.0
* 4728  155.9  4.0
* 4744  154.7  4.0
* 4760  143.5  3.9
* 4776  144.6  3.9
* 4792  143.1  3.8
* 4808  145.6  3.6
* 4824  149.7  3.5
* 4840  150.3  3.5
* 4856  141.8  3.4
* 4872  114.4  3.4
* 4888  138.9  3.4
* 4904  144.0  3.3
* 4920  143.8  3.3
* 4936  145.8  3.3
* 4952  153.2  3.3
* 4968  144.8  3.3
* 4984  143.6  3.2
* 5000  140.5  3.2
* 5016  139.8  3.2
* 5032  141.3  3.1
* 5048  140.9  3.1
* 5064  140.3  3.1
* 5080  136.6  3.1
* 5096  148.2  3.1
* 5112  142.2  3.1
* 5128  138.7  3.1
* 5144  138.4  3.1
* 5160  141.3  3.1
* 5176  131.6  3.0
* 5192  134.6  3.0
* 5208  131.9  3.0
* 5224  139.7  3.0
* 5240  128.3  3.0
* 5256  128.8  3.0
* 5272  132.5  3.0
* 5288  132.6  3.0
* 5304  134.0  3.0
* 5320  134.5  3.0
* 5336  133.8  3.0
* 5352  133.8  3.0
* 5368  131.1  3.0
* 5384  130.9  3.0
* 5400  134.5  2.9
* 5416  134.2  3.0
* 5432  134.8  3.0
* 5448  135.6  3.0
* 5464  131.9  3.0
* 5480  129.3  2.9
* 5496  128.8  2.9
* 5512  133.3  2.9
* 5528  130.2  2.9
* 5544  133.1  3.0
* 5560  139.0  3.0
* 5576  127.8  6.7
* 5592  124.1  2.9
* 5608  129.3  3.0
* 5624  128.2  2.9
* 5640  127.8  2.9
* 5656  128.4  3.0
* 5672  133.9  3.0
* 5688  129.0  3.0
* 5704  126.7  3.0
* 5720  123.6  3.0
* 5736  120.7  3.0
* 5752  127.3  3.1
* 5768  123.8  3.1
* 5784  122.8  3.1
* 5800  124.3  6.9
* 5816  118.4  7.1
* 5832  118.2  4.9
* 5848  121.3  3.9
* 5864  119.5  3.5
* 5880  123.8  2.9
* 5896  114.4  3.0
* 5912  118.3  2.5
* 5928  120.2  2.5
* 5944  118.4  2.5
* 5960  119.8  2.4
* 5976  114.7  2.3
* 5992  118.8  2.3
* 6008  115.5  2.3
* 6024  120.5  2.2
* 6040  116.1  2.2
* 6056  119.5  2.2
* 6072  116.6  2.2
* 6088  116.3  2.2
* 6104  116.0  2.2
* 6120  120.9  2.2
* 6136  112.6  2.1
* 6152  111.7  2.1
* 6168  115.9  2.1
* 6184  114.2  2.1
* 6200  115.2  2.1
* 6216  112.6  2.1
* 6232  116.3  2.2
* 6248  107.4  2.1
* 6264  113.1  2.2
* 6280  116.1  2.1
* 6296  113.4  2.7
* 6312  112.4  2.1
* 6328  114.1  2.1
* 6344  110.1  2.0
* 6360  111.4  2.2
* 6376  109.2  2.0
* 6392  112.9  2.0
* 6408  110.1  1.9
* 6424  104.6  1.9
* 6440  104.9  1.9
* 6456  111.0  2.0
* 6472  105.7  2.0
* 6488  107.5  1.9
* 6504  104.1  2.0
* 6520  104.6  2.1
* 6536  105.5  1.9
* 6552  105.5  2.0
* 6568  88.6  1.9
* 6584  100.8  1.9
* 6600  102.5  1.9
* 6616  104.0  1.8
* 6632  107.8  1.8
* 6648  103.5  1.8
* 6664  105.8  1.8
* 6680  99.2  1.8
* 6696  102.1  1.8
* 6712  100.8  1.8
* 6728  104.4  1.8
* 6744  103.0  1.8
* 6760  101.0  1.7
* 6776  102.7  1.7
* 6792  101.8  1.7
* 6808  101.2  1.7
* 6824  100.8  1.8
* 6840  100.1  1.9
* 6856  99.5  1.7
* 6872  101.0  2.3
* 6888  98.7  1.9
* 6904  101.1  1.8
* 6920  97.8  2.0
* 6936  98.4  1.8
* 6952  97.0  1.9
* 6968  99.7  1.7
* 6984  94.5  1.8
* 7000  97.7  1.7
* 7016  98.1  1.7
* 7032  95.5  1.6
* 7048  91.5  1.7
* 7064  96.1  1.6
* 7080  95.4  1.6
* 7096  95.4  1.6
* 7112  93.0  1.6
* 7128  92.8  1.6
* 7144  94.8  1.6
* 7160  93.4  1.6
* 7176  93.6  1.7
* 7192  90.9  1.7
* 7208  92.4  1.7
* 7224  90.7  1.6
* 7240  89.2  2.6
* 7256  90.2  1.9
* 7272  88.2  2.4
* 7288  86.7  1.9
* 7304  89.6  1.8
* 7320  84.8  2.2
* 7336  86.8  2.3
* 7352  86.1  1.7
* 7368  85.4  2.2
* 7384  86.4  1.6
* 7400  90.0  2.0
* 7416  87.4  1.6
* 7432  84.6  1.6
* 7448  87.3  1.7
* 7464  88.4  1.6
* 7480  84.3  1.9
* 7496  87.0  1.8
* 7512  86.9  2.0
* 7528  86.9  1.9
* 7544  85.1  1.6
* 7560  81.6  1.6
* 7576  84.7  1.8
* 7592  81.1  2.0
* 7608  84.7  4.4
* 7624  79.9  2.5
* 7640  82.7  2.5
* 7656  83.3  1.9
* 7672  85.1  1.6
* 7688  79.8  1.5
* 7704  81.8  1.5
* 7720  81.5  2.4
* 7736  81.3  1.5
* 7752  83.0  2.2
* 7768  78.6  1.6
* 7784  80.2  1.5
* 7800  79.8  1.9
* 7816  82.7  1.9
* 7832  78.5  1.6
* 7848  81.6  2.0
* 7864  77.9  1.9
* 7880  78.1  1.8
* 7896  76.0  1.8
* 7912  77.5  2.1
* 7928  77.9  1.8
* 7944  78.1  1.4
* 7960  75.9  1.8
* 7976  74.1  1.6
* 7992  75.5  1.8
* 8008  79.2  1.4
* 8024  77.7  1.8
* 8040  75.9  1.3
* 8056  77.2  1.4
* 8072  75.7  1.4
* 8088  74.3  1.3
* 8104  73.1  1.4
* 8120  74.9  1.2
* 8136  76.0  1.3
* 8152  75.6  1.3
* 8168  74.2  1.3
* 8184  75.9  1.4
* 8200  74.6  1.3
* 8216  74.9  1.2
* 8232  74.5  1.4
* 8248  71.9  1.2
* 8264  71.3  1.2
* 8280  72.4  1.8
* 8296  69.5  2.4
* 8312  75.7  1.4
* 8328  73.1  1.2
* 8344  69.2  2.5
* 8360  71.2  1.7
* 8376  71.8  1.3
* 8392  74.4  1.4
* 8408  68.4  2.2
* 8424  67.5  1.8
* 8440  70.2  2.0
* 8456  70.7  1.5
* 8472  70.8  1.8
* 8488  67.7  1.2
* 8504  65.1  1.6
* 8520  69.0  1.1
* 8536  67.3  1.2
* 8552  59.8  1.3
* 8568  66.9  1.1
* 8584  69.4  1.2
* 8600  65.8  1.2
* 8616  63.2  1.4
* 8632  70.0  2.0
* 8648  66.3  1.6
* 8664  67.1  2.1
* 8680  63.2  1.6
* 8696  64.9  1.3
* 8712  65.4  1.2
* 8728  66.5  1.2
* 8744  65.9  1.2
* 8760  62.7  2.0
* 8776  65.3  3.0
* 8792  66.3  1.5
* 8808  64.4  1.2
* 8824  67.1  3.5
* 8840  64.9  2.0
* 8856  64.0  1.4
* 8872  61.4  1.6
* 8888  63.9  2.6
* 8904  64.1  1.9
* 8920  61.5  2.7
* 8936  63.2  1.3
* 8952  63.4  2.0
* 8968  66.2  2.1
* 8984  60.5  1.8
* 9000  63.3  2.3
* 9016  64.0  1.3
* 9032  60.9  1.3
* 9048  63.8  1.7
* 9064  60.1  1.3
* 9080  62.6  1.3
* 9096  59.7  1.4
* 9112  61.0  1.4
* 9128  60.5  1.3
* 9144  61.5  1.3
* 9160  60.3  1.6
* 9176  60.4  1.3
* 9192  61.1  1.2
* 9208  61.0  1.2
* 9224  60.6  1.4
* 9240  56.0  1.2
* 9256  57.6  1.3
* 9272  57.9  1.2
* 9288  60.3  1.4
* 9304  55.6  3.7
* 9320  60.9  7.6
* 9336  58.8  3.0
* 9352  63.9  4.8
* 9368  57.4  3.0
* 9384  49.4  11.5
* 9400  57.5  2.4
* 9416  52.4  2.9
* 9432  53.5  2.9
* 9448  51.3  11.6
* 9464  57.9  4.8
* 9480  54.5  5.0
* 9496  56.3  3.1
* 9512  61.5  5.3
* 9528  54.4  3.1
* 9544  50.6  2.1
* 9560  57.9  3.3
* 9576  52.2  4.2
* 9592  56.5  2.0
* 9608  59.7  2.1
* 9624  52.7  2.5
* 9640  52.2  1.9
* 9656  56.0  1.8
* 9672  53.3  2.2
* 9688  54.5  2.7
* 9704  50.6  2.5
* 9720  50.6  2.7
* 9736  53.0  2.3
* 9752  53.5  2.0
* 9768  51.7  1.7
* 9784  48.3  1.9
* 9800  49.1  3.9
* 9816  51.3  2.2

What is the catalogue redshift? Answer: 0.001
